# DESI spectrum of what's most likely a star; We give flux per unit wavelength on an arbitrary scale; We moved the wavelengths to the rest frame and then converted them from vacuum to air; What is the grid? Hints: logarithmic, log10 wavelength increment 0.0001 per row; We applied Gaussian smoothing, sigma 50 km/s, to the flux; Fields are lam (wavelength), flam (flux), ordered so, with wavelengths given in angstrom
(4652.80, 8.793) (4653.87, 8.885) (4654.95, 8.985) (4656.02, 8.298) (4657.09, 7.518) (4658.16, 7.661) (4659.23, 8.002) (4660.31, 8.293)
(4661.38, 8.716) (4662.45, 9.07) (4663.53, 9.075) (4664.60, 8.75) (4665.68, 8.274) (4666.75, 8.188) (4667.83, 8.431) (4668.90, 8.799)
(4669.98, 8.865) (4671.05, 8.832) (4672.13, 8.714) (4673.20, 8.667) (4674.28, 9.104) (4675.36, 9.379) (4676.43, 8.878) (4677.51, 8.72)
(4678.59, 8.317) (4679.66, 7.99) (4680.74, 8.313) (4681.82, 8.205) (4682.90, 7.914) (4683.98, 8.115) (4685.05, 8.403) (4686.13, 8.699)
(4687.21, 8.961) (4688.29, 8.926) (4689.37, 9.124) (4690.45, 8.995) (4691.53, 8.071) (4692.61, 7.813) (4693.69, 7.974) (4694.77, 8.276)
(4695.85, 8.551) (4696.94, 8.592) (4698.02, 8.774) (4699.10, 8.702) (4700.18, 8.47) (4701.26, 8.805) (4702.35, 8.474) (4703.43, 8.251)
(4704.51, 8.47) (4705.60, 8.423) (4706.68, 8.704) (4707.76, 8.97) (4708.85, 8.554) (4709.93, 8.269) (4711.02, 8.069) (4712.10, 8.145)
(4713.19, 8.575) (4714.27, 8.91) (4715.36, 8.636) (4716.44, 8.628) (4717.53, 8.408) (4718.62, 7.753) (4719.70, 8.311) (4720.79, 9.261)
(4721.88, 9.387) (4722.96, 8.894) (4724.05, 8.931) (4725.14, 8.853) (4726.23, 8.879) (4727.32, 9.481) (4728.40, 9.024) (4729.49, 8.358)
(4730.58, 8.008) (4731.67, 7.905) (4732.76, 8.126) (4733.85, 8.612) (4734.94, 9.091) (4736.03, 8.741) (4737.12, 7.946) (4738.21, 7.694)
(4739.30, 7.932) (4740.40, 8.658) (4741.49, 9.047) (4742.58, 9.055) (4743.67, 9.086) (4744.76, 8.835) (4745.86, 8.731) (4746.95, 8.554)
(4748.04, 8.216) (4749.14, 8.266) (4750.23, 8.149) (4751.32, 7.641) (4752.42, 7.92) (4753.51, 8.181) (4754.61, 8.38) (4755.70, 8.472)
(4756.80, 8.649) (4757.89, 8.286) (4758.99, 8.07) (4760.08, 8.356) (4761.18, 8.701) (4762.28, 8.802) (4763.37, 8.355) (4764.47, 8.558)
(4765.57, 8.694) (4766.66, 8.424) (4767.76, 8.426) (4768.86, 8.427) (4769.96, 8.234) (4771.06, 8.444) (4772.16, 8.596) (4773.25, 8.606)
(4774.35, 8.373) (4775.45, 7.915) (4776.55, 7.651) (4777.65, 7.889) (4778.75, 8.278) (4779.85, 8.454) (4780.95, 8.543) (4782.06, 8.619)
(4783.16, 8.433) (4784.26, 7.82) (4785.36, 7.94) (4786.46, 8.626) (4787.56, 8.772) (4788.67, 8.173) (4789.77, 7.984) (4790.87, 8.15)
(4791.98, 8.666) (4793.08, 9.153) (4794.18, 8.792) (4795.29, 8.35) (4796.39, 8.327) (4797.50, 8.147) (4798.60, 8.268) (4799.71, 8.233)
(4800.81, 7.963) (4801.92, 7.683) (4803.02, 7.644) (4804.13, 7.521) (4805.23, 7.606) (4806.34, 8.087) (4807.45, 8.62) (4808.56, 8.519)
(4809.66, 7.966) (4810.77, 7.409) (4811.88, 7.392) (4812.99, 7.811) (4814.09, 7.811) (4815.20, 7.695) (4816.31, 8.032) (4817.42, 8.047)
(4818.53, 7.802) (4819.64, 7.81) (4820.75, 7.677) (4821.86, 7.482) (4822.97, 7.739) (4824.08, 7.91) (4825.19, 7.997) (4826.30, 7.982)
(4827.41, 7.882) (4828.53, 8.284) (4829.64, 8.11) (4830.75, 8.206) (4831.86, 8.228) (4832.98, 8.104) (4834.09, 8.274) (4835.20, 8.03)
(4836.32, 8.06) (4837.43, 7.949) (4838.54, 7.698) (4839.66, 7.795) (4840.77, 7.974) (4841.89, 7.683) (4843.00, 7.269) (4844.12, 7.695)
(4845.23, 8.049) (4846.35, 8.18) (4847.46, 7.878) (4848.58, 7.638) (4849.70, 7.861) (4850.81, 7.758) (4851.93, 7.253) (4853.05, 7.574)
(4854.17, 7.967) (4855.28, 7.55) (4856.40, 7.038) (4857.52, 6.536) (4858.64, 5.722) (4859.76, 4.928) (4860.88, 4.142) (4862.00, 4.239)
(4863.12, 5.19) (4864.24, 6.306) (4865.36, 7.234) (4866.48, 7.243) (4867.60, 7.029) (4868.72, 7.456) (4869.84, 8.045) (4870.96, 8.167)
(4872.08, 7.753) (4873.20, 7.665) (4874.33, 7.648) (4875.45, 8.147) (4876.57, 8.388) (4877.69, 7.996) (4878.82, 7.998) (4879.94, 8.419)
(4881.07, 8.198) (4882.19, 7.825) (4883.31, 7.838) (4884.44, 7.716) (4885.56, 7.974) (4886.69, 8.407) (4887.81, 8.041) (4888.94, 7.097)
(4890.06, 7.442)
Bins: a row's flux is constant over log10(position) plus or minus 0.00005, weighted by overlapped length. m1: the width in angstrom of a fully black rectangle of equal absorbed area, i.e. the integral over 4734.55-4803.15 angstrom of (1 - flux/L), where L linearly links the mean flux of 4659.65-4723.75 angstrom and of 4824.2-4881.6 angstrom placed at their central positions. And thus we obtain -2.64 angstrom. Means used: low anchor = 8.57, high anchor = 7.5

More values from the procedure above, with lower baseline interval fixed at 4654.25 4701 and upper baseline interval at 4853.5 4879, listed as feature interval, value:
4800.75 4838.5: -2.9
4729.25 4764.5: -2.0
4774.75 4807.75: -2.7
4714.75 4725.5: -0.7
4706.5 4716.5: -0.4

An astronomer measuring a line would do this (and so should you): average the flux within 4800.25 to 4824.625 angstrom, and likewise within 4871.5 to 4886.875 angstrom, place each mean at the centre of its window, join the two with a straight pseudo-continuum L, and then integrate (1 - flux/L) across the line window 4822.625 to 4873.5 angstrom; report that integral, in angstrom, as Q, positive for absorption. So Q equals 3.19 angstrom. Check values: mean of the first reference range 7.83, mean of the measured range 7.42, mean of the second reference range 7.99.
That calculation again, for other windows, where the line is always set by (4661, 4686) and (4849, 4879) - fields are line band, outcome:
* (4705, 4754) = -2.3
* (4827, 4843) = -1.5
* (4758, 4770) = -0.9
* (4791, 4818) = -1.9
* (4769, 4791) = -1.5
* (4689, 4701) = -0.1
